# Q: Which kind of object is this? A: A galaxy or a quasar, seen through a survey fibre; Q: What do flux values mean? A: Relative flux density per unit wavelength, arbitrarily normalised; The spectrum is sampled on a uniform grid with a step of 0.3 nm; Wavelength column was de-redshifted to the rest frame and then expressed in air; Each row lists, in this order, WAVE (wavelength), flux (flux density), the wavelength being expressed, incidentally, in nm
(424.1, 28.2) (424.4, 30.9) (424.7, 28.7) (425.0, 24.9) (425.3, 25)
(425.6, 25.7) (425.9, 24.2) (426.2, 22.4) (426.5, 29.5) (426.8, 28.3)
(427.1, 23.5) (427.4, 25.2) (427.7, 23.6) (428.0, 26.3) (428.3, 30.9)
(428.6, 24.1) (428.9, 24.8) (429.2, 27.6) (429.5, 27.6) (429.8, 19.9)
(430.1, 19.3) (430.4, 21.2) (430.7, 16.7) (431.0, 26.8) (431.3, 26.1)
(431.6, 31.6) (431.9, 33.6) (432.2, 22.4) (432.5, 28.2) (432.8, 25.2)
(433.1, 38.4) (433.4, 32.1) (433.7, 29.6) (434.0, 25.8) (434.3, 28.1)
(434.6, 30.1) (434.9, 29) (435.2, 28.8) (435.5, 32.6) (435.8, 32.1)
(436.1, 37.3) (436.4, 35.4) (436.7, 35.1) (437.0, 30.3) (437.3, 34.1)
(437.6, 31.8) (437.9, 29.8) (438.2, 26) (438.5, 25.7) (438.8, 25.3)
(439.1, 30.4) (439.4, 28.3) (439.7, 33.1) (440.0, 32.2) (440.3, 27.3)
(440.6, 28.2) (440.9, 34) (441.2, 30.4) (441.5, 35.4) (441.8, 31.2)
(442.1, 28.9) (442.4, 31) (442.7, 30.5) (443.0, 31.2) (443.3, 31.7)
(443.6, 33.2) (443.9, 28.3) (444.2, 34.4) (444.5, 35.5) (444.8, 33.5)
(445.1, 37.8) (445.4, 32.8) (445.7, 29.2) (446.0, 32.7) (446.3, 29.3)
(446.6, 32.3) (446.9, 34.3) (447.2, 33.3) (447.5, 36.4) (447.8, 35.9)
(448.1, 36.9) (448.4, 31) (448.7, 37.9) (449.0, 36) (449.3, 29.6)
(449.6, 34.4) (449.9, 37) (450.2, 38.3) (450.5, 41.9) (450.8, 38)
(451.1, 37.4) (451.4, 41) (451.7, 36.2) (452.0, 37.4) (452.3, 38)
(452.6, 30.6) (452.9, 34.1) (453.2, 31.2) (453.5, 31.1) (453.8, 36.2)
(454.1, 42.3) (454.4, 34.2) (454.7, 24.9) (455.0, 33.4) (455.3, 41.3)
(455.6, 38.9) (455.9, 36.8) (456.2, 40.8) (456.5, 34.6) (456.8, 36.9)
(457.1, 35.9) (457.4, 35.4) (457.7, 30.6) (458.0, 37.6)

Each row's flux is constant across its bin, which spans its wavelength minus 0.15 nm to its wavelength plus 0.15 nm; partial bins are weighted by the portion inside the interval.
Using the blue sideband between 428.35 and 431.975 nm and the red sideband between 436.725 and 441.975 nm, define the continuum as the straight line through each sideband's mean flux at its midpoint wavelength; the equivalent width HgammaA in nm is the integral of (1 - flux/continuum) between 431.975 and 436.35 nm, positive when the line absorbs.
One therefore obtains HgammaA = -0.459 nm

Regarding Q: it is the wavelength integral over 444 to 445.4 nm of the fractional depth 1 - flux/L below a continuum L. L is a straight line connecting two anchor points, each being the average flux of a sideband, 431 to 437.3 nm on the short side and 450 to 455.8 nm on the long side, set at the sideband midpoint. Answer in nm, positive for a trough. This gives -0.04 nm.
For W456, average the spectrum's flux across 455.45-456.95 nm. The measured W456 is 37.6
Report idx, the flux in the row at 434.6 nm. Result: 30.1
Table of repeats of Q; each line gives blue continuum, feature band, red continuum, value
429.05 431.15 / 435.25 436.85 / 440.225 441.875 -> -0.40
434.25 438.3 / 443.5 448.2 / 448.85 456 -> 0.09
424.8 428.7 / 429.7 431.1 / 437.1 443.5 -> 0.33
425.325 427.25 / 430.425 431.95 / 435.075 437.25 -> 0.17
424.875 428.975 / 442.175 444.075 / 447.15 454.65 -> 0.09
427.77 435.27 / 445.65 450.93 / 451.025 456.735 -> -0.18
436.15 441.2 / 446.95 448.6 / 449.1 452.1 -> 0.04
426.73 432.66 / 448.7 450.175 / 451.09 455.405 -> -0.06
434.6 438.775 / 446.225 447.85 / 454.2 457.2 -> 0.00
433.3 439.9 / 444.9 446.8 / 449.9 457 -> 0.07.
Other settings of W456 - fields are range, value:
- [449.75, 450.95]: 38.8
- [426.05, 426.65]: 25.9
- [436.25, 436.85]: 35.2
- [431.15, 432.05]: 30.4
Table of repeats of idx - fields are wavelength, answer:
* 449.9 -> 37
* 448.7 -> 37.9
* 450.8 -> 38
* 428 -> 26.3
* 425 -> 24.9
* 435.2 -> 28.8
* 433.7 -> 29.6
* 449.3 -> 29.6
